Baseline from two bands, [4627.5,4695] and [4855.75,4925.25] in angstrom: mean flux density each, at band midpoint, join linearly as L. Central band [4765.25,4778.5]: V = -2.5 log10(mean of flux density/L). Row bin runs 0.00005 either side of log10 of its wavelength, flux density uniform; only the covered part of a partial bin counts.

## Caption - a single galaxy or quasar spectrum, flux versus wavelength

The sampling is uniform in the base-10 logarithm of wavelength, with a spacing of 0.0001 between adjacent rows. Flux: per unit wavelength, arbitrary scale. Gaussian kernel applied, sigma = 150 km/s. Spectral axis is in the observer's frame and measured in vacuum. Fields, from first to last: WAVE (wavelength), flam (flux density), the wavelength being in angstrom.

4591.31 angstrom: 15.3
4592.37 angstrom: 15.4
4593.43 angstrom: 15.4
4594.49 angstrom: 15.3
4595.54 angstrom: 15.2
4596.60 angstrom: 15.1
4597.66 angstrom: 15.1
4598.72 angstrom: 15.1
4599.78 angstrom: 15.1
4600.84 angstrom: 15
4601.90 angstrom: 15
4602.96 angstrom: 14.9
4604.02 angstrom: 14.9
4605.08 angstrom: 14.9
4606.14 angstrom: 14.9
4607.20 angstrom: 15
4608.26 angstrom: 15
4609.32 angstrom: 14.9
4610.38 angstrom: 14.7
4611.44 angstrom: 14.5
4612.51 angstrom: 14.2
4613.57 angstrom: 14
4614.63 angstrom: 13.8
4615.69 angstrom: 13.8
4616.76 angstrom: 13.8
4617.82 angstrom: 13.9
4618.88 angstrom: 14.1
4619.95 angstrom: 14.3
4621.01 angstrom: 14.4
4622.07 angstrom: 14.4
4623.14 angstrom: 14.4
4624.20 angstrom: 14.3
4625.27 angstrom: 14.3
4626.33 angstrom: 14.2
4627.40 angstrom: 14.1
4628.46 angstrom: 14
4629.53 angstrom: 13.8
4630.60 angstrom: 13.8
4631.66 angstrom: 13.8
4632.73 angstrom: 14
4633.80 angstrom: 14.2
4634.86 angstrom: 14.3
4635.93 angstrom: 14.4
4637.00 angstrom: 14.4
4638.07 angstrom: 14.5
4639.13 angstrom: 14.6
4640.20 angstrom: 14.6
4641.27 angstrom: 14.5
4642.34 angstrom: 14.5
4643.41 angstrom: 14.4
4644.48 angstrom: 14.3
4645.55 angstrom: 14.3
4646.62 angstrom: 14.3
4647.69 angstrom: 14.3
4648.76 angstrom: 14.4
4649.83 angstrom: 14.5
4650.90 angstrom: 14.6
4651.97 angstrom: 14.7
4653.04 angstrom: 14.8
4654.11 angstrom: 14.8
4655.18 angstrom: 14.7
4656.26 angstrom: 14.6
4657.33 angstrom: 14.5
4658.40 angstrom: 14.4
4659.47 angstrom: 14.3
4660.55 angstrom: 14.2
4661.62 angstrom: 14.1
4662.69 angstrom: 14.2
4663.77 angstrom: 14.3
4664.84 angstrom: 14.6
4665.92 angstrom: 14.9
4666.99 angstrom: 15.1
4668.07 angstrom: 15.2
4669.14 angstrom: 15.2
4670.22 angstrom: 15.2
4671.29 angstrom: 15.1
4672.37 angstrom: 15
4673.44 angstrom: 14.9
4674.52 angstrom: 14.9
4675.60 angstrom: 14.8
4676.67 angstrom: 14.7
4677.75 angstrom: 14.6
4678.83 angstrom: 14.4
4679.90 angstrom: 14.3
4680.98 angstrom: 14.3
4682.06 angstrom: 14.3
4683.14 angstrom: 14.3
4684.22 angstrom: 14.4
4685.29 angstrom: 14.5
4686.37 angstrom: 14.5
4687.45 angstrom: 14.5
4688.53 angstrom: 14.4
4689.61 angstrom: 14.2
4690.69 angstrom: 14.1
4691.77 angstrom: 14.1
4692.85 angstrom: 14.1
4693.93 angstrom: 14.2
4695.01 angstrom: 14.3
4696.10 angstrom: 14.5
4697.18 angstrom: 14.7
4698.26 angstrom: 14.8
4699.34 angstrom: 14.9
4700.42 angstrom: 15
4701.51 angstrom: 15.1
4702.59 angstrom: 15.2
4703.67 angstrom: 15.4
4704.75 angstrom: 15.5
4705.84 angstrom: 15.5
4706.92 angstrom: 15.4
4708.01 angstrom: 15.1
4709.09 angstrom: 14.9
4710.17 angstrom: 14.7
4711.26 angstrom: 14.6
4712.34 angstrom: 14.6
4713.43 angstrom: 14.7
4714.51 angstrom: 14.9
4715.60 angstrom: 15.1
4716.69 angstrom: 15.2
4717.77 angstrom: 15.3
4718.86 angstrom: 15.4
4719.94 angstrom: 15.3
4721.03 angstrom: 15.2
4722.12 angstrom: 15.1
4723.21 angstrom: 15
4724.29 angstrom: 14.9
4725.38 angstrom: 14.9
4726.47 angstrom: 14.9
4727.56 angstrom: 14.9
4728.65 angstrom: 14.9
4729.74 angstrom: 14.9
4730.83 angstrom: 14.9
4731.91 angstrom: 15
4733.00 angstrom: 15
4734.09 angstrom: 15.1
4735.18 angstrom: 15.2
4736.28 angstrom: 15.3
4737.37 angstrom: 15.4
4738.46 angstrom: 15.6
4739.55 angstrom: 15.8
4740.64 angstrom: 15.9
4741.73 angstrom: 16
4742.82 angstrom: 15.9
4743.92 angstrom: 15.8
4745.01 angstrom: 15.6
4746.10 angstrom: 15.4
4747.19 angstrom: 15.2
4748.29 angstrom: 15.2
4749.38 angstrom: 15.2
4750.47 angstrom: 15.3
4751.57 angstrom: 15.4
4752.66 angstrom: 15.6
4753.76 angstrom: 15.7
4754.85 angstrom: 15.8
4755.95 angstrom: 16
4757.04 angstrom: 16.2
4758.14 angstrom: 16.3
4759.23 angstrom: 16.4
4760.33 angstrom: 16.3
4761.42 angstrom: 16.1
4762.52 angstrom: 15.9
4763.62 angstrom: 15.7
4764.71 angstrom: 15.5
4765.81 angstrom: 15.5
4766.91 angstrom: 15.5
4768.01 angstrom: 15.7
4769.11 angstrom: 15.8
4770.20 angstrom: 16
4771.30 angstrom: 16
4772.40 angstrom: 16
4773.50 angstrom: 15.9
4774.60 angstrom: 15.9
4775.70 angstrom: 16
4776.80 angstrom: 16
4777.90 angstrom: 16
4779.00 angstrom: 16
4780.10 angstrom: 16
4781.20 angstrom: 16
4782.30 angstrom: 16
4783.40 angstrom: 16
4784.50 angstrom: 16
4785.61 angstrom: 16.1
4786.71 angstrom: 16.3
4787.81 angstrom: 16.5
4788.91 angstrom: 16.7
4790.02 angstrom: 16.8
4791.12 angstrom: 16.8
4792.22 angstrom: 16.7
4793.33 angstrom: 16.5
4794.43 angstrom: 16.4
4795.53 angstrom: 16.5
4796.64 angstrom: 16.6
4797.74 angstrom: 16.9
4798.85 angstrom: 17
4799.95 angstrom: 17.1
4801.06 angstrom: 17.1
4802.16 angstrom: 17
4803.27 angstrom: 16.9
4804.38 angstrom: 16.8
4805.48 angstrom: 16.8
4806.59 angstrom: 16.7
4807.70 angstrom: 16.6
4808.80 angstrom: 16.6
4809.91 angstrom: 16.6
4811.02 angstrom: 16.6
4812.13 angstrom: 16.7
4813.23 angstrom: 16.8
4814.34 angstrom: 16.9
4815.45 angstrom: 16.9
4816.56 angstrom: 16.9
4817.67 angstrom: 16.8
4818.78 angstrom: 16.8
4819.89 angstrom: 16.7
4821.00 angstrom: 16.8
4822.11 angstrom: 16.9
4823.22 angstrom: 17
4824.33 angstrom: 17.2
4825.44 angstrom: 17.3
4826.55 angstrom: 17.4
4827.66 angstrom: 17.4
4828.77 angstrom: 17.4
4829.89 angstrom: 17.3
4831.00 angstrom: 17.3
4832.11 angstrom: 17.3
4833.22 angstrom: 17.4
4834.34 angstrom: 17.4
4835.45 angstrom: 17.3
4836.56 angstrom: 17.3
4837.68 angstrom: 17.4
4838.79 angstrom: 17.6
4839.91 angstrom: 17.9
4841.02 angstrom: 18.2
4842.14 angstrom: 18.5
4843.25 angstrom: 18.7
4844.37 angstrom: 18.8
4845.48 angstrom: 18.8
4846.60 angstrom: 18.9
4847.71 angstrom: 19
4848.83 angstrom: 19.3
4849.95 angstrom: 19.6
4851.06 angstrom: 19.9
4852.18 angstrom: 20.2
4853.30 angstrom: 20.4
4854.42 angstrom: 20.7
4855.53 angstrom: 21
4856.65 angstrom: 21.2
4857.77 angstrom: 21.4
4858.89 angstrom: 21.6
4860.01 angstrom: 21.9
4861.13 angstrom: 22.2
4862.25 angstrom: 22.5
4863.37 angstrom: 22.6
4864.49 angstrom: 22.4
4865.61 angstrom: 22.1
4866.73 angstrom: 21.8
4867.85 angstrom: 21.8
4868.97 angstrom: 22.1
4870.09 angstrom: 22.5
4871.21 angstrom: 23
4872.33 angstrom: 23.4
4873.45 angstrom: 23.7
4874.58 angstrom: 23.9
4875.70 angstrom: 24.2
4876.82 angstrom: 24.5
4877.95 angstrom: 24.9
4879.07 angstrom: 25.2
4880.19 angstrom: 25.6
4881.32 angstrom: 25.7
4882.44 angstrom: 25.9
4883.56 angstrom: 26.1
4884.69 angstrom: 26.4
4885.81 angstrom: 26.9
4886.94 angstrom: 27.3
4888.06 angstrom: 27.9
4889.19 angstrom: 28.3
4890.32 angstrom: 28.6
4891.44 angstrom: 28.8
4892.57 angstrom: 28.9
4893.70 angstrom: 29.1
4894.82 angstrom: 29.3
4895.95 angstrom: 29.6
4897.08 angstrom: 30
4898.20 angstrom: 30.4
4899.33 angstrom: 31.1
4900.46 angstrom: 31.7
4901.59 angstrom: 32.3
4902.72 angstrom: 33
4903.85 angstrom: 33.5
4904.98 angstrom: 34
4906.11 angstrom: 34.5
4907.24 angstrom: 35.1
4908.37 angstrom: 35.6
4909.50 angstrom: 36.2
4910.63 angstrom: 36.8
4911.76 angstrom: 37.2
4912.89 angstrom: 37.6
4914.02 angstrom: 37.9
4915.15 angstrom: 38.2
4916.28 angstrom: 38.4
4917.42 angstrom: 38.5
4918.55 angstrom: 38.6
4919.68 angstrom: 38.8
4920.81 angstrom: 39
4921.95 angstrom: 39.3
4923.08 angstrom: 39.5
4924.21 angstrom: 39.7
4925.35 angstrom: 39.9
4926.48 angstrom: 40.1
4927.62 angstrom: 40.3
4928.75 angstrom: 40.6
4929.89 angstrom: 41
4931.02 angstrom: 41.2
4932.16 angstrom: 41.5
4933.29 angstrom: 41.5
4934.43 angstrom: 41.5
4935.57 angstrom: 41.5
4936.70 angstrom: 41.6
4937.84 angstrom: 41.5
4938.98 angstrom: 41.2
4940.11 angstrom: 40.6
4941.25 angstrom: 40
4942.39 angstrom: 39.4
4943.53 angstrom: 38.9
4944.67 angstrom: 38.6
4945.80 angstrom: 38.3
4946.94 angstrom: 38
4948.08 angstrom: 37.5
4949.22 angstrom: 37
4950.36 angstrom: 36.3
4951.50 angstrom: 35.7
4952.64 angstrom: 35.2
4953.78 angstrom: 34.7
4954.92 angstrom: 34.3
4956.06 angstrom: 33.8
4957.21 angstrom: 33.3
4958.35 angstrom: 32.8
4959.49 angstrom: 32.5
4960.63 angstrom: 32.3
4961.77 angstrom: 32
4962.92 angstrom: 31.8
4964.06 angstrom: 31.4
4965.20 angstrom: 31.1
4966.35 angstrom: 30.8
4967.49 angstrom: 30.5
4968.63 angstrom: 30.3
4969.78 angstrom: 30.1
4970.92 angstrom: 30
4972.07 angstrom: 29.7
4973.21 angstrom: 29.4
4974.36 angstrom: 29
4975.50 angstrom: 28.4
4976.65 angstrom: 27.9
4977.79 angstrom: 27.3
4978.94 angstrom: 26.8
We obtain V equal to 0.34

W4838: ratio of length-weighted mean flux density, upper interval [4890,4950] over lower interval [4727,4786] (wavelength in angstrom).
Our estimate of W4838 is 2.4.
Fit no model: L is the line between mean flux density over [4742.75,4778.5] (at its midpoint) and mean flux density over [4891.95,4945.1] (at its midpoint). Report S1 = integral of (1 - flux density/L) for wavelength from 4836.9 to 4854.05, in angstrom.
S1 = 5.3 angstrom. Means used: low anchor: 15.8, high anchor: 37.1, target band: 18.9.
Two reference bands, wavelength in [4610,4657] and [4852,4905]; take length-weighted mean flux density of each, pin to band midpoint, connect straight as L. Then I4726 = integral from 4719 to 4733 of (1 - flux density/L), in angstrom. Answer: 2.7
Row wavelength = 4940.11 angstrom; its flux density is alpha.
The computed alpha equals 40.6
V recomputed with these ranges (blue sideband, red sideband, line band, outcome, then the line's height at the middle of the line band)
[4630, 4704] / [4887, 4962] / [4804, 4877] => 0.46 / 29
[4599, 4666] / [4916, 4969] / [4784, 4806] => 0.50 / 26.4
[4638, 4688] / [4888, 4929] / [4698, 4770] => 0.30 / 20.4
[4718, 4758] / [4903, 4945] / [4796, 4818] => 0.39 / 24.1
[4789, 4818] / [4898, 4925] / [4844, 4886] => 0.24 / 27.8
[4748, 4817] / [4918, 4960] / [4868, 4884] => 0.21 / 29.6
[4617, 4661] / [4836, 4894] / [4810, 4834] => 0.23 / 21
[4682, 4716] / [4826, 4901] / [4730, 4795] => 0.12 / 17.8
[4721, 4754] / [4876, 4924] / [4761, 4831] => 0.27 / 21.3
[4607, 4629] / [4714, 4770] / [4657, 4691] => 0.02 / 14.8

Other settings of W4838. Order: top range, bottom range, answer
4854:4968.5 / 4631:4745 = 2.18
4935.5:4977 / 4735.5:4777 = 2.19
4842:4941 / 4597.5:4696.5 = 2.06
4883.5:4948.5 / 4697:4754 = 2.36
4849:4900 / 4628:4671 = 1.70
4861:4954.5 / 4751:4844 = 1.98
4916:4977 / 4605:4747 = 2.47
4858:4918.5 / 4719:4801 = 1.81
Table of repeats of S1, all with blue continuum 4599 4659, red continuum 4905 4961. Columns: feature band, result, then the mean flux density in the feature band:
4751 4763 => 4.13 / 16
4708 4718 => 2.89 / 14.9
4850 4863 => 4.43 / 21.1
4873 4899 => 5.55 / 27.1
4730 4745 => 4.86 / 15.5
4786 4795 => 3.47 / 16.6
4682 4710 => 7.03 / 14.7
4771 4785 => 5.39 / 16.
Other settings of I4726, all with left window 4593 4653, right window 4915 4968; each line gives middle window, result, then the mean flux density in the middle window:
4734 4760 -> 8.62 angstrom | 15.6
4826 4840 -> 5.77 angstrom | 17.4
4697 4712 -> 3.90 angstrom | 15.1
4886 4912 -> 2.15 angstrom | 31.6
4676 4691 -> 3.54 angstrom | 14.4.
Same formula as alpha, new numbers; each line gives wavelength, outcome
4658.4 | 14.4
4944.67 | 38.6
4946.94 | 38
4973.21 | 29.4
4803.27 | 16.9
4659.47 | 14.3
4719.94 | 15.3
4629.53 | 13.8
